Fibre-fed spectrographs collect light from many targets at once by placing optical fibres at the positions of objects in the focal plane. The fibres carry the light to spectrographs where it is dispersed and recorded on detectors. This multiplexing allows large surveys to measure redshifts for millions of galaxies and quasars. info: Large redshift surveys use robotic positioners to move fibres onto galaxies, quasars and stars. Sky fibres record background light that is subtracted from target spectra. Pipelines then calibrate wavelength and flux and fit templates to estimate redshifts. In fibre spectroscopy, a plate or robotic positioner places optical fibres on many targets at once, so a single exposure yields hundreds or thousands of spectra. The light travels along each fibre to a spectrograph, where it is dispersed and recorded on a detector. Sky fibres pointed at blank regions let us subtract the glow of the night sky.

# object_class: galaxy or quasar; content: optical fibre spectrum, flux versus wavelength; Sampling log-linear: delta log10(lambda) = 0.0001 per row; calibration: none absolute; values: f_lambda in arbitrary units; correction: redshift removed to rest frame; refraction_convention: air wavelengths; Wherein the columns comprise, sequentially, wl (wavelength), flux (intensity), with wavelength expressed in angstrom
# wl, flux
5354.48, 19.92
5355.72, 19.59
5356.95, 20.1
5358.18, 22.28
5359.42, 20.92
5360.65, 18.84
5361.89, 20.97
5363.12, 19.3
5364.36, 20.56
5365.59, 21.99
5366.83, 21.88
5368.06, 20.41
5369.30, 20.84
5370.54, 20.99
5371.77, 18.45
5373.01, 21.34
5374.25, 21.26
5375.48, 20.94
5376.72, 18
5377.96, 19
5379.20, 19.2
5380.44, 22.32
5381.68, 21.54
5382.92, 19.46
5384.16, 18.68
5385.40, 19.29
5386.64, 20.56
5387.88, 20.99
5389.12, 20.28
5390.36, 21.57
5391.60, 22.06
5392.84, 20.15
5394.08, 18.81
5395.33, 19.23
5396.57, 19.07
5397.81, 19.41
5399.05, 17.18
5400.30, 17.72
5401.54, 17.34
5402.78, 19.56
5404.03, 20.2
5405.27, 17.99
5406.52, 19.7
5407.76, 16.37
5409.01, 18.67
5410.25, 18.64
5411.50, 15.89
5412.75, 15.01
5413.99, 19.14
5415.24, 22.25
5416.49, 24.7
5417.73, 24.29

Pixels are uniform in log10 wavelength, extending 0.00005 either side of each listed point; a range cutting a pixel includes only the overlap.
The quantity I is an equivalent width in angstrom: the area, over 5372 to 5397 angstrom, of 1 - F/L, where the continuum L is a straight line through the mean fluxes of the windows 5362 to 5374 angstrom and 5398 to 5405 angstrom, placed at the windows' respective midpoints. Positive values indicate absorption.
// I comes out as -0.8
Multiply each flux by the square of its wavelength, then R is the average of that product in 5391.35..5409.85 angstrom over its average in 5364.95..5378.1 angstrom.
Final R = 0.93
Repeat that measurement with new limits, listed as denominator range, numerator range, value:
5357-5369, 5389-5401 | 0.95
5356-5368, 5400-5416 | 0.90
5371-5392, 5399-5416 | 0.91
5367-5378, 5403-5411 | 0.93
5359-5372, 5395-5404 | 0.92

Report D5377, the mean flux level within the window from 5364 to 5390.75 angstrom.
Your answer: 20.4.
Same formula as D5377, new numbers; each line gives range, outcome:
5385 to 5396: 20.3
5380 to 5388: 20.3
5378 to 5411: 19.4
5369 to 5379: 20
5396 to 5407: 18.7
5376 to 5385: 19.7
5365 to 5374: 20.8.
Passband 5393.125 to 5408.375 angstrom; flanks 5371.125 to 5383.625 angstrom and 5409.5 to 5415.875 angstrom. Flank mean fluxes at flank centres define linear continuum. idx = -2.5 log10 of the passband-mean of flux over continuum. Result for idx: 0.016 mag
